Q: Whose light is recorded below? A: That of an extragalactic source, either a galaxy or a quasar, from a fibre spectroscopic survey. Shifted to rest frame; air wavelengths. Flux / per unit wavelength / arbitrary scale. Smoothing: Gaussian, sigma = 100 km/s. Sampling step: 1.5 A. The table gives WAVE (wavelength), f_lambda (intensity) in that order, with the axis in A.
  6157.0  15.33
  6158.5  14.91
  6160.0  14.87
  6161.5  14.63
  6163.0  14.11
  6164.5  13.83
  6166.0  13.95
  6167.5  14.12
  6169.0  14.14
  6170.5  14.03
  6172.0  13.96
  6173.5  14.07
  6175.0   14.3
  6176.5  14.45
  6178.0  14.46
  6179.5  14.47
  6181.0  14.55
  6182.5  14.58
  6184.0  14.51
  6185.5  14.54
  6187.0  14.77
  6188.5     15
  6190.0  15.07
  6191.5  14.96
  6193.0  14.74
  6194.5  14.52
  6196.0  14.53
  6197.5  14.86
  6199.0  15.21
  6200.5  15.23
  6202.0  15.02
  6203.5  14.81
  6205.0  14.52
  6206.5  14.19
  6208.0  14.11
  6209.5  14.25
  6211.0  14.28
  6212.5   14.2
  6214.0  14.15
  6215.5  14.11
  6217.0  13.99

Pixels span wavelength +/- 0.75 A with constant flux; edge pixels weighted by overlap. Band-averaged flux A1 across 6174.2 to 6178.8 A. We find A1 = 14.4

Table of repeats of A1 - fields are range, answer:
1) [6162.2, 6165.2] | 14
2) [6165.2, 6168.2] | 14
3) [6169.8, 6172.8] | 14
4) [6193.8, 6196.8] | 14.5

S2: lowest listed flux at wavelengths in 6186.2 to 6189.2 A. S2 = 14.77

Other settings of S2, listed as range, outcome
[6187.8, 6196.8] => 14.52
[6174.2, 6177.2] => 14.3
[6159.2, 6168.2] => 13.83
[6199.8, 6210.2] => 14.11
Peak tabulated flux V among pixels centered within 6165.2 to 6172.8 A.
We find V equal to 14.14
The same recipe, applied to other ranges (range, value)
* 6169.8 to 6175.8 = 14.3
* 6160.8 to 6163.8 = 14.63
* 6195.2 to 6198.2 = 14.86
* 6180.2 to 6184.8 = 14.58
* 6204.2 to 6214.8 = 14.52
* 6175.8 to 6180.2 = 14.47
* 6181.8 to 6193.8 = 15.07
